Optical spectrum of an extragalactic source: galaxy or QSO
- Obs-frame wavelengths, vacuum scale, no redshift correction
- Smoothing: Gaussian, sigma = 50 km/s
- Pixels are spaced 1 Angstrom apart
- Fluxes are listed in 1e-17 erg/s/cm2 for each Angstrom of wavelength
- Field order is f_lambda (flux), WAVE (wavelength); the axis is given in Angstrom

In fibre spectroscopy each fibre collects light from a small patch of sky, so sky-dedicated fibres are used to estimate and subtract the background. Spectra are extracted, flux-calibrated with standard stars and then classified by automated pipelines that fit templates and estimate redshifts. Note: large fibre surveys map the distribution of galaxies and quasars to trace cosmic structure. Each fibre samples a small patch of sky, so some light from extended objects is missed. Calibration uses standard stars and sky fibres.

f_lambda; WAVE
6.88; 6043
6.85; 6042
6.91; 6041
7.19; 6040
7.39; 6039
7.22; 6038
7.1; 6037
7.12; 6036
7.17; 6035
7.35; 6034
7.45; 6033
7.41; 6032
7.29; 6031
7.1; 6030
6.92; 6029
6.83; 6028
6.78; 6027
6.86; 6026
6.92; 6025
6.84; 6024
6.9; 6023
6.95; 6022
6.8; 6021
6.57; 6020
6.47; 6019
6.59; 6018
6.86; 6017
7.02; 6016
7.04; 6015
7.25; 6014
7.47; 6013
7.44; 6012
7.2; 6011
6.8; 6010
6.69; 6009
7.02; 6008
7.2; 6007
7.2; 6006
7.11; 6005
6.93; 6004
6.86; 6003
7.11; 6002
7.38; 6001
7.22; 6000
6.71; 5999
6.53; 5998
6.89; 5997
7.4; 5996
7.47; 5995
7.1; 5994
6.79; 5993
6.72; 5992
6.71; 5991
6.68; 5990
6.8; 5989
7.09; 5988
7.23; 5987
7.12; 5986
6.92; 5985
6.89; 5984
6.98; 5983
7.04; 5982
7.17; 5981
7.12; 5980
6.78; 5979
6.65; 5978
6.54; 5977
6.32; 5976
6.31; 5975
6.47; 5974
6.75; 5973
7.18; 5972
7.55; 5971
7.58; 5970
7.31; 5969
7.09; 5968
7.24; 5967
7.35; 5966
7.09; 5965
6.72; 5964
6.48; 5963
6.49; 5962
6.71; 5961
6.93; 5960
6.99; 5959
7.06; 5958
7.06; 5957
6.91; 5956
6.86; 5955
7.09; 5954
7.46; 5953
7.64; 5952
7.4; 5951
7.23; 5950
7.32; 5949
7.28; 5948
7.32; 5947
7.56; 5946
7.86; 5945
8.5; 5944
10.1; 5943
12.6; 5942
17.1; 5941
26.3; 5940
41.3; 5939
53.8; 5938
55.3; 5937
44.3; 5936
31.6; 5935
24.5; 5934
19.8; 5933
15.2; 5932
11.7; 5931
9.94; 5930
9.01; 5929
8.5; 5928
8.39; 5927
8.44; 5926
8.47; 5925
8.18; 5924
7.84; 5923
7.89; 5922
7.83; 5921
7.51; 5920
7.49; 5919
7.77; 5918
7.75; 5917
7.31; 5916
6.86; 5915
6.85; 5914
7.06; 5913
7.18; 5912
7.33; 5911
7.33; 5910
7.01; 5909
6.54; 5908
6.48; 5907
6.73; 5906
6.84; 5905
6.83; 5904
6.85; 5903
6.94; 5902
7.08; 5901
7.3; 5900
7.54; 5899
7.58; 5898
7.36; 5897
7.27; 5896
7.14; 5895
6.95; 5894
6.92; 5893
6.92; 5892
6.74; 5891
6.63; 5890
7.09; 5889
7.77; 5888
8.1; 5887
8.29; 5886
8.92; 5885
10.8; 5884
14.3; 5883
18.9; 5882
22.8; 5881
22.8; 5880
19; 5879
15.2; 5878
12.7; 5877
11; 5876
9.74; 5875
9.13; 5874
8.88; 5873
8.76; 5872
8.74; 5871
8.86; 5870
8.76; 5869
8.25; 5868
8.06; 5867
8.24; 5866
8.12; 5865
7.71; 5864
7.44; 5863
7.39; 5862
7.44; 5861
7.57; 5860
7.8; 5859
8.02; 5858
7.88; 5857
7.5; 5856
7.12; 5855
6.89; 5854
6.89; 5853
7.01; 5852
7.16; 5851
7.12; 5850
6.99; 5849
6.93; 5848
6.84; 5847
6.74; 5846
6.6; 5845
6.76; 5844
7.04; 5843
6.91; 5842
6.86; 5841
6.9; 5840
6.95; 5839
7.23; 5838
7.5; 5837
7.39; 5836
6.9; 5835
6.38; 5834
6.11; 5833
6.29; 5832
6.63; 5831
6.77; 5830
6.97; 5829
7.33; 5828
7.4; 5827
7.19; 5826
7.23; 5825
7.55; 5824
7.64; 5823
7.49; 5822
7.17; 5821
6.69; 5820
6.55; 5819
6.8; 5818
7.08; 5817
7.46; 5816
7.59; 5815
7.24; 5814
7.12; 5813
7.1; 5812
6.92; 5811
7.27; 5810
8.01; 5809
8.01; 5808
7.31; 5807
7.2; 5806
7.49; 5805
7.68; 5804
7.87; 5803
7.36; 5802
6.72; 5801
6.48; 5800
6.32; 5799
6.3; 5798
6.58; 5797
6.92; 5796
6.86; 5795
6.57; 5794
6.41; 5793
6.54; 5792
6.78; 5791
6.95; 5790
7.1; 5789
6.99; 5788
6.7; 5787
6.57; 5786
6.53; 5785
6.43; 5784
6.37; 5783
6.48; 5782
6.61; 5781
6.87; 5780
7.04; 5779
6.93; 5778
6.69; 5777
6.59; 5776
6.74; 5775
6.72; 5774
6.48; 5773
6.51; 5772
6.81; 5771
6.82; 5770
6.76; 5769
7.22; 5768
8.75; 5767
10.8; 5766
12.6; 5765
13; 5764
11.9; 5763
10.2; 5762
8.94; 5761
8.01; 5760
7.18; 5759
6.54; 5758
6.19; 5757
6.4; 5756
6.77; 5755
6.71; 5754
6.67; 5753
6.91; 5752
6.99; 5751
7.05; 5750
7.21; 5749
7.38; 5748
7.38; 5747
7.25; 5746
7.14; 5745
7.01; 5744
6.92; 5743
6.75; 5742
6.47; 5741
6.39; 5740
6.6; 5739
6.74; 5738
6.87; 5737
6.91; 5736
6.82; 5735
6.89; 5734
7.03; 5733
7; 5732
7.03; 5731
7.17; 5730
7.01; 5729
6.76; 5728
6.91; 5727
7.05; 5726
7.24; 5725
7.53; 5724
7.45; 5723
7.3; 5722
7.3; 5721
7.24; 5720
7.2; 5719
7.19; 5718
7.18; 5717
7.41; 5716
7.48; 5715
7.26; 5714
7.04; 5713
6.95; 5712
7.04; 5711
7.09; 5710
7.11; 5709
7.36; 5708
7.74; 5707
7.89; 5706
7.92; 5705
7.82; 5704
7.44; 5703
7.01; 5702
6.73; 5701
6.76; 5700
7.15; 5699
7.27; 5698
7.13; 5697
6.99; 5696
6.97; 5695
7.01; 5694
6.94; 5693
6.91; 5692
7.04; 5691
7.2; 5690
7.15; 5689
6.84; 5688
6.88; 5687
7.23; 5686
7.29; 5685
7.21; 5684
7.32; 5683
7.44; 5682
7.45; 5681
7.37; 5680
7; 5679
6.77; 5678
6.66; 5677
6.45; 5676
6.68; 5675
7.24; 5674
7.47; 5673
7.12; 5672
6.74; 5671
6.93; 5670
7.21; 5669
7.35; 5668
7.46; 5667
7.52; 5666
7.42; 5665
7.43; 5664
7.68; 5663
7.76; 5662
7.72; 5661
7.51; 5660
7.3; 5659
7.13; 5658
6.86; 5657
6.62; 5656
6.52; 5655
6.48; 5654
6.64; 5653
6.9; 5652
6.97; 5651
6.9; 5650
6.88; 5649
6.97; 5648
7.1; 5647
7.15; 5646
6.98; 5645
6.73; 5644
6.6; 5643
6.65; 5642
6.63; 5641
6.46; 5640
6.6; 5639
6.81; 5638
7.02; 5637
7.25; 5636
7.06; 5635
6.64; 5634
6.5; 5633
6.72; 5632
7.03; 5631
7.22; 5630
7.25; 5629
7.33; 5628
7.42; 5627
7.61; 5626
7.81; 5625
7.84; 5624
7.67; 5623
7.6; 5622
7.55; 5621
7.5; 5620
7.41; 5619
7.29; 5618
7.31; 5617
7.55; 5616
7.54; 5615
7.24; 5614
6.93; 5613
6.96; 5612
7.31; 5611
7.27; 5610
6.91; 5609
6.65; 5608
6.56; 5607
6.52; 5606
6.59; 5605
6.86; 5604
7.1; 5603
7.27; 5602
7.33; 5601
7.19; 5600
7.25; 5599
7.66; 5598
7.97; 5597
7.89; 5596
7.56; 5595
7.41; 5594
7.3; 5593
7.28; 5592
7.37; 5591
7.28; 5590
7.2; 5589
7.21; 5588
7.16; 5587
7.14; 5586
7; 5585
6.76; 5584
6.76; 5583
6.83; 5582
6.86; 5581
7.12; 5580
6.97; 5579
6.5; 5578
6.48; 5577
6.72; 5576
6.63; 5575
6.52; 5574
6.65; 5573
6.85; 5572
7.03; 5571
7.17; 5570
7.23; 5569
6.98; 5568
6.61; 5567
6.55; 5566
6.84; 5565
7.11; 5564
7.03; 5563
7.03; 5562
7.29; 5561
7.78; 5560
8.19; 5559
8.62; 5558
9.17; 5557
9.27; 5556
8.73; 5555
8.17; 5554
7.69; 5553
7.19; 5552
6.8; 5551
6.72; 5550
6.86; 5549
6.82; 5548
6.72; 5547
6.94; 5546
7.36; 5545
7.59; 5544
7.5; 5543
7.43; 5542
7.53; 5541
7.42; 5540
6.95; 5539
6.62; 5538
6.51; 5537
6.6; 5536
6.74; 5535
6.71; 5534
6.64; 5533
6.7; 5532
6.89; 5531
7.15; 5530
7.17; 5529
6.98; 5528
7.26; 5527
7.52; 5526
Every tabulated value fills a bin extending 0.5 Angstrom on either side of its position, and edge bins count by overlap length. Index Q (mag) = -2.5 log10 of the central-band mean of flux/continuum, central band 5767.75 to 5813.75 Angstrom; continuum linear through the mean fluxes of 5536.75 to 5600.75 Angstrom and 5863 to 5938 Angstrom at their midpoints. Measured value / 0.382 mag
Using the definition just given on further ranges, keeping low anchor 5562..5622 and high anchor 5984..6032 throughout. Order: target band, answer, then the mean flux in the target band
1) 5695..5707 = -0.035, 7.29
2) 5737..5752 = 0.016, 6.94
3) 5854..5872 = -0.133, 7.93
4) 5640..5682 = 0.003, 7.05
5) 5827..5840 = 0.020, 6.89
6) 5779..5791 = 0.051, 6.71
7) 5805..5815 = -0.052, 7.37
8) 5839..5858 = -0.002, 7.03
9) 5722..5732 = -0.012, 7.13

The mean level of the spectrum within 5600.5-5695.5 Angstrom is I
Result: 7.09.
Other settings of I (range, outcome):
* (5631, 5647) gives 6.8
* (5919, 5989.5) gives 11.1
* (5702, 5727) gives 7.33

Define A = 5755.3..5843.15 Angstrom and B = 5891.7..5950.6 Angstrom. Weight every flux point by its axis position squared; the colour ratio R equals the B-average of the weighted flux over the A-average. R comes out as 1.73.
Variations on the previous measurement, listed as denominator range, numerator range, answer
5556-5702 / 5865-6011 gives 1.52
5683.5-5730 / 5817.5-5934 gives 1.24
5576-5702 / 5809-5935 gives 1.30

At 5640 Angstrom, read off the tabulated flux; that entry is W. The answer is 6.46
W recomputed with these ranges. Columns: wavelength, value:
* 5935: 31.6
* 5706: 7.89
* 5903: 6.85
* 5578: 6.5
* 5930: 9.94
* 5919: 7.49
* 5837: 7.5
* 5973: 6.75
